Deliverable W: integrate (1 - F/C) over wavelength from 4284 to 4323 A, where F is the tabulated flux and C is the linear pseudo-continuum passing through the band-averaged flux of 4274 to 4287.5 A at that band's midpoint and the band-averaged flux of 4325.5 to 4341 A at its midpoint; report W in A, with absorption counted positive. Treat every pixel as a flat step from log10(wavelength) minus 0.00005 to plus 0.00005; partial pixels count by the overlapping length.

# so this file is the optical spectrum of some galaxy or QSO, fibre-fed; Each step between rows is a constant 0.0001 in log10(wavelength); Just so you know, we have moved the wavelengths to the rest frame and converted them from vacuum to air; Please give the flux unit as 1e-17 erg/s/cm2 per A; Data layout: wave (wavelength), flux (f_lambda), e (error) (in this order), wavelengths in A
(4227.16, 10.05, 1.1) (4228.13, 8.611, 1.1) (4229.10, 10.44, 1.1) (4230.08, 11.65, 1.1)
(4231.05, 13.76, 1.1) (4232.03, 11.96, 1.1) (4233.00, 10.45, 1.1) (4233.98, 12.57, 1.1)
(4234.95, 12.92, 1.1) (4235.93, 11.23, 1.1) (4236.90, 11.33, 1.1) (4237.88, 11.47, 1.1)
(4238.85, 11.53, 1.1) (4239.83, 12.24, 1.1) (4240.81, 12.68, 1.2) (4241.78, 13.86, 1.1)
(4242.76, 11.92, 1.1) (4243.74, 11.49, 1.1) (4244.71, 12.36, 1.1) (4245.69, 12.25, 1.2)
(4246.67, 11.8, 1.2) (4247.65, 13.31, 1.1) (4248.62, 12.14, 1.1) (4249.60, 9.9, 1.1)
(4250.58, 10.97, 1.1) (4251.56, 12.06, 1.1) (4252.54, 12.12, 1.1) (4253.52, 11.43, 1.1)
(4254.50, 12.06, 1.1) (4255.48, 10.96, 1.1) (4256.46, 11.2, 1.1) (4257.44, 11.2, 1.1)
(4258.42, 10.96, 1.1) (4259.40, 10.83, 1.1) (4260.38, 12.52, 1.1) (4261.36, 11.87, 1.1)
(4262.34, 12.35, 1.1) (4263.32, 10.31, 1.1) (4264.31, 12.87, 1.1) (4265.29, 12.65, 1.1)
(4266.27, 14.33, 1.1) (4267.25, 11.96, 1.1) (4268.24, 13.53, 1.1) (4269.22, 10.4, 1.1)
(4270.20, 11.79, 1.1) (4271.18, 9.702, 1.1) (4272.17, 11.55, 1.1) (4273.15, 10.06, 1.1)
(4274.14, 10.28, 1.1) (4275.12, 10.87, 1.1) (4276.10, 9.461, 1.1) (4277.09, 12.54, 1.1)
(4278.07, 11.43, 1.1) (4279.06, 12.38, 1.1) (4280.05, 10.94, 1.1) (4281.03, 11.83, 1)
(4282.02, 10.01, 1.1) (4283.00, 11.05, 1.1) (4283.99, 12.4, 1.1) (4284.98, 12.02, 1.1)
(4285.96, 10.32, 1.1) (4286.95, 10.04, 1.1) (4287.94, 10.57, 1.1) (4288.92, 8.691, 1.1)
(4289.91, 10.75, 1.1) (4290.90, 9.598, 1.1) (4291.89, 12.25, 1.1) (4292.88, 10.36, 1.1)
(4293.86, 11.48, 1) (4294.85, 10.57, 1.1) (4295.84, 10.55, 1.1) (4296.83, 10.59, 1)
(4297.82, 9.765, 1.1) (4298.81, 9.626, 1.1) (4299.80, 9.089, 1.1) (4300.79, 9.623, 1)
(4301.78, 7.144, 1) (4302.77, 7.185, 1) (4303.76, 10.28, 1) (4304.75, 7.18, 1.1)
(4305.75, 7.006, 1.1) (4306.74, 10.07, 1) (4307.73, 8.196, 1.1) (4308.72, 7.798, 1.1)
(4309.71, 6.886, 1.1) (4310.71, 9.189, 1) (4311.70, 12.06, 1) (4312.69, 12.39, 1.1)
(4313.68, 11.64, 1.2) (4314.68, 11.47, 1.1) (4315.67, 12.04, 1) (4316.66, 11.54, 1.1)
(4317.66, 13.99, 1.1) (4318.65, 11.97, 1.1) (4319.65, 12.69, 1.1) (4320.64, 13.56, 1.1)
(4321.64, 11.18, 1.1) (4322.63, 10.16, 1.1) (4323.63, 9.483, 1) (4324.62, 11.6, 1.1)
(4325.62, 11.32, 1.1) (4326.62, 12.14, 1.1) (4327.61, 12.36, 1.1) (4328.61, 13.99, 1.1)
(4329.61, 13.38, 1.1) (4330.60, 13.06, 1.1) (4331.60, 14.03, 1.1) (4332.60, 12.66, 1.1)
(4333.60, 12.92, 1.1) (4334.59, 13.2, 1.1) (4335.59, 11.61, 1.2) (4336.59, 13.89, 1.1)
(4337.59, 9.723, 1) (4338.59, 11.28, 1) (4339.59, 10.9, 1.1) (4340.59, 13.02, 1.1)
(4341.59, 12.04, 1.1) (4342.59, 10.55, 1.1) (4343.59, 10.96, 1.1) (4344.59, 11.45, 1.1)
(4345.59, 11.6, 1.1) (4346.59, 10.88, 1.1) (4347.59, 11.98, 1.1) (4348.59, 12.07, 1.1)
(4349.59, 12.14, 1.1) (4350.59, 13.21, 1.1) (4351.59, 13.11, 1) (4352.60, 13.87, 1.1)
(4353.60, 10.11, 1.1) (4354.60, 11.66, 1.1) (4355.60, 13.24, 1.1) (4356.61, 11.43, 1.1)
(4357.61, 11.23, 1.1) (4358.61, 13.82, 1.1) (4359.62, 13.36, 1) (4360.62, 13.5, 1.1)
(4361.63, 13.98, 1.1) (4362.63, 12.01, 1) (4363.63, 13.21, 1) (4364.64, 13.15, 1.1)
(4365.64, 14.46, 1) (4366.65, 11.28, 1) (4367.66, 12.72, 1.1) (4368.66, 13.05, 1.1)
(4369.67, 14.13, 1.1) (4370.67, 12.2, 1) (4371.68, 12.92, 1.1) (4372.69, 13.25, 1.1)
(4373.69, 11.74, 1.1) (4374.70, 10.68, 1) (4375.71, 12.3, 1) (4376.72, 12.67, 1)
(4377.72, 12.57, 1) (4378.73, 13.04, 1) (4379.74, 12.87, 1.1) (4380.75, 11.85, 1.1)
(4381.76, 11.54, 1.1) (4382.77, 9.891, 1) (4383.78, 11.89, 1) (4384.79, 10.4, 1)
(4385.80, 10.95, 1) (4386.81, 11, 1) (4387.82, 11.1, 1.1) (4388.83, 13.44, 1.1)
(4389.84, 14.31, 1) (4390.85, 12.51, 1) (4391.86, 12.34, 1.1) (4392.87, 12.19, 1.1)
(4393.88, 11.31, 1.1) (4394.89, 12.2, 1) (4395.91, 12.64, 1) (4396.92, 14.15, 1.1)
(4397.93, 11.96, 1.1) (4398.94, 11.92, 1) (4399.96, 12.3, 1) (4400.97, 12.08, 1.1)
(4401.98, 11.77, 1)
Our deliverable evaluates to 4.7 A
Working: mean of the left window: 11.1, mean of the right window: 12.5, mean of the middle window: 10.3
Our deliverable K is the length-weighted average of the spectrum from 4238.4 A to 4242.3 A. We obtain 12.6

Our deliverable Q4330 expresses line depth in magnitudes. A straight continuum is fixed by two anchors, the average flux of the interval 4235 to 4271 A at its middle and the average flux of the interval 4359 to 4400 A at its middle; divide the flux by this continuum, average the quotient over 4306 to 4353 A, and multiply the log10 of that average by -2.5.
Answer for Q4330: 0.05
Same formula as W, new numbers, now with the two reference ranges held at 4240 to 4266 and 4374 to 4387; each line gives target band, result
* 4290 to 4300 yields 1.2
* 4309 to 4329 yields 0.4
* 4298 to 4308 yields 2.7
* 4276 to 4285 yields 0.3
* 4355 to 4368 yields -1.3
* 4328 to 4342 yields -1.0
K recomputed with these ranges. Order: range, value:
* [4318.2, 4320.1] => 12.3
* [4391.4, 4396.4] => 12.1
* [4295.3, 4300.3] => 9.92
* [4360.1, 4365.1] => 13.2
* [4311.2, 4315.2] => 11.9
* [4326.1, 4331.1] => 13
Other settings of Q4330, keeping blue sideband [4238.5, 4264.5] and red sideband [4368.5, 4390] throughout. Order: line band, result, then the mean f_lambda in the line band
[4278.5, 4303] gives 0.15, 10.4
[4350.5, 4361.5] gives -0.05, 12.6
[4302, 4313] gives 0.33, 8.83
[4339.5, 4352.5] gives 0.01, 11.9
